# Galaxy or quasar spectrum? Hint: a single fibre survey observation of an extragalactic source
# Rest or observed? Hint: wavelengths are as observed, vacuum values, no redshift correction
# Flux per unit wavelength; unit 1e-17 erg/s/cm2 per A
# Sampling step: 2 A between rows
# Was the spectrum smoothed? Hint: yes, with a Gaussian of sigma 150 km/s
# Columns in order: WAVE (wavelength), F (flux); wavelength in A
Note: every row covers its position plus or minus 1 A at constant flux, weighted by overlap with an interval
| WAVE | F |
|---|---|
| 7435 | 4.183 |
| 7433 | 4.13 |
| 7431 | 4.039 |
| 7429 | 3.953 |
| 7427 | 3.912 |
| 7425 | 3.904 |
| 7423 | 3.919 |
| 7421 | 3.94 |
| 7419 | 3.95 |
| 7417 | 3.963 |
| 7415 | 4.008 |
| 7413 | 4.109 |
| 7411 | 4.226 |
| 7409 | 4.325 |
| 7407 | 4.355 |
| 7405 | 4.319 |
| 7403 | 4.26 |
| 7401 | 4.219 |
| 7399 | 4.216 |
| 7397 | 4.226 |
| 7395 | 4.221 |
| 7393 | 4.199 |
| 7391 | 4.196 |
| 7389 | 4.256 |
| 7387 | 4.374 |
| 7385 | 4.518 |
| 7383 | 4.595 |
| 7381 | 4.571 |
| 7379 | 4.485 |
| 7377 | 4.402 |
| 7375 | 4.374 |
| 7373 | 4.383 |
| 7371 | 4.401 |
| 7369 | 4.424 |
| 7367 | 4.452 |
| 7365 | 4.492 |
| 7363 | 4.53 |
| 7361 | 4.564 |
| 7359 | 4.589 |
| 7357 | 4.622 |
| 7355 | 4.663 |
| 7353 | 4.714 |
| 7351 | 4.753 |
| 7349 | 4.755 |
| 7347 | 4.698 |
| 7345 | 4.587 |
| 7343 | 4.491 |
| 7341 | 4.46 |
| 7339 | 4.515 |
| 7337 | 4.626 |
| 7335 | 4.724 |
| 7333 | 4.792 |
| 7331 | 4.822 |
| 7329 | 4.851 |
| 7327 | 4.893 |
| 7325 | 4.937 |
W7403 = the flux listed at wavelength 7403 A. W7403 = 4.26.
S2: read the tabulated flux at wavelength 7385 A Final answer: 4.518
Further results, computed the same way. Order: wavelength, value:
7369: 4.424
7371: 4.401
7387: 4.374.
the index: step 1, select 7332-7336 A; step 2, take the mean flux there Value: 4.76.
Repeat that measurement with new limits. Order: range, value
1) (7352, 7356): 4.69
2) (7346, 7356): 4.72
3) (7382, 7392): 4.39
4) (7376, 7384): 4.51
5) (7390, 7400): 4.21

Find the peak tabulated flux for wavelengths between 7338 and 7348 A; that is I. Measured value 4.698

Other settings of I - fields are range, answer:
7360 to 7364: 4.564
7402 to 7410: 4.355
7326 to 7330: 4.893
